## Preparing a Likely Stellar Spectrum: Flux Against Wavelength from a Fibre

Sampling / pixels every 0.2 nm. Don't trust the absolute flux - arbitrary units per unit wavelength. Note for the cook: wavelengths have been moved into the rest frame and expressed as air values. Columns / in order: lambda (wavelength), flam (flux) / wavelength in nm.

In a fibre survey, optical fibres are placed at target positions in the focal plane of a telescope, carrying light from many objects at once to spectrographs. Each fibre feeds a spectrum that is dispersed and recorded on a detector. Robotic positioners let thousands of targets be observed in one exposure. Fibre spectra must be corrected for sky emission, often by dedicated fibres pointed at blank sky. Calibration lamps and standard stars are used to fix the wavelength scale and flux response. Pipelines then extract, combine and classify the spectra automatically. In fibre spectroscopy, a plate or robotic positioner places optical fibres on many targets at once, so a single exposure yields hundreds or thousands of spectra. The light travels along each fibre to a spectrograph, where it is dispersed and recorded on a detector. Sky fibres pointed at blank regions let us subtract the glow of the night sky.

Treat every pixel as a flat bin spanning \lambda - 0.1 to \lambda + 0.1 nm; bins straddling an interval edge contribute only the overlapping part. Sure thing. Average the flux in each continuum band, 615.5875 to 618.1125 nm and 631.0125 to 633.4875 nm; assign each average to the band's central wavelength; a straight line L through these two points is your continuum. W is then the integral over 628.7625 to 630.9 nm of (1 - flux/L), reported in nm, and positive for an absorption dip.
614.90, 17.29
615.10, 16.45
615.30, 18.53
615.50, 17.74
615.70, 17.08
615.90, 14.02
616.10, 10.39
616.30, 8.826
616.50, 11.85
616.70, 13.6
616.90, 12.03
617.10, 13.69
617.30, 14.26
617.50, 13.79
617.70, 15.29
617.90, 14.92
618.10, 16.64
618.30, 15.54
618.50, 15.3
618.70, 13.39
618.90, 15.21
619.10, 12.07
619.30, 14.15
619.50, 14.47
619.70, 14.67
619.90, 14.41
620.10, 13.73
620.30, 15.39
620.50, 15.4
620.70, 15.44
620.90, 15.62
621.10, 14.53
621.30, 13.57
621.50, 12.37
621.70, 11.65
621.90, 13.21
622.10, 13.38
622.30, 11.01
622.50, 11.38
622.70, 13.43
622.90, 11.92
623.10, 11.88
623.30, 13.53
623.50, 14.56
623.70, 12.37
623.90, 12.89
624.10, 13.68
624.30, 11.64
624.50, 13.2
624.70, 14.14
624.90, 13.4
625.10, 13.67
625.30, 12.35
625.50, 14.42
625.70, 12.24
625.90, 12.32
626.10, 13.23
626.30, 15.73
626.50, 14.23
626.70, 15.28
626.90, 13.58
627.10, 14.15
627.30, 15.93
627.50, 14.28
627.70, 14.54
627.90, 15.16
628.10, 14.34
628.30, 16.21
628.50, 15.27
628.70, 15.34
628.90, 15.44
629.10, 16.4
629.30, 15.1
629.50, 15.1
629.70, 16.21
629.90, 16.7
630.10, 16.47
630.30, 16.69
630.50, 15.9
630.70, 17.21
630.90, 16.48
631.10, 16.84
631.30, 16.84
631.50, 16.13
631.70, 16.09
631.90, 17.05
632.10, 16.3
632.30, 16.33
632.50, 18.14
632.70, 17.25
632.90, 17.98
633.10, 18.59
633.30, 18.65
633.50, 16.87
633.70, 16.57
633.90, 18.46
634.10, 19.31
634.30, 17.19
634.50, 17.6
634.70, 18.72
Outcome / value 0.06 nm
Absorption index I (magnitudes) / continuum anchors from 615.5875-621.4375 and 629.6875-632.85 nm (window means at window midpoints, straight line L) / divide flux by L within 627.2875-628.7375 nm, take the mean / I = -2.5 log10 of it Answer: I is 0.067 mag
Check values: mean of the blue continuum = 14.1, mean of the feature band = 15.1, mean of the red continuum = 16.7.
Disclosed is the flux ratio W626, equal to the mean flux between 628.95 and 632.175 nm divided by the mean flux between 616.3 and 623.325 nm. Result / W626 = 1.19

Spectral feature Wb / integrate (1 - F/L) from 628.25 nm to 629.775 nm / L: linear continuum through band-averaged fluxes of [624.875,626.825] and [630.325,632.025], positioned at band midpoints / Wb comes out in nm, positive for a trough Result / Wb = -0.02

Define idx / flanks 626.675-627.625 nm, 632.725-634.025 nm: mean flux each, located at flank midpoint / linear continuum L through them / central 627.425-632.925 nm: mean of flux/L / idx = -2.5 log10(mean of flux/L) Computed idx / 0.00 mag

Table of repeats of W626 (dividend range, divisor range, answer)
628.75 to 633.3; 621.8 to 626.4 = 1.28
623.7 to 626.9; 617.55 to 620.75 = 0.91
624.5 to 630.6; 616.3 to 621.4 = 1.04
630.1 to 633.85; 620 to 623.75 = 1.27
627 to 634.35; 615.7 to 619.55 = 1.20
